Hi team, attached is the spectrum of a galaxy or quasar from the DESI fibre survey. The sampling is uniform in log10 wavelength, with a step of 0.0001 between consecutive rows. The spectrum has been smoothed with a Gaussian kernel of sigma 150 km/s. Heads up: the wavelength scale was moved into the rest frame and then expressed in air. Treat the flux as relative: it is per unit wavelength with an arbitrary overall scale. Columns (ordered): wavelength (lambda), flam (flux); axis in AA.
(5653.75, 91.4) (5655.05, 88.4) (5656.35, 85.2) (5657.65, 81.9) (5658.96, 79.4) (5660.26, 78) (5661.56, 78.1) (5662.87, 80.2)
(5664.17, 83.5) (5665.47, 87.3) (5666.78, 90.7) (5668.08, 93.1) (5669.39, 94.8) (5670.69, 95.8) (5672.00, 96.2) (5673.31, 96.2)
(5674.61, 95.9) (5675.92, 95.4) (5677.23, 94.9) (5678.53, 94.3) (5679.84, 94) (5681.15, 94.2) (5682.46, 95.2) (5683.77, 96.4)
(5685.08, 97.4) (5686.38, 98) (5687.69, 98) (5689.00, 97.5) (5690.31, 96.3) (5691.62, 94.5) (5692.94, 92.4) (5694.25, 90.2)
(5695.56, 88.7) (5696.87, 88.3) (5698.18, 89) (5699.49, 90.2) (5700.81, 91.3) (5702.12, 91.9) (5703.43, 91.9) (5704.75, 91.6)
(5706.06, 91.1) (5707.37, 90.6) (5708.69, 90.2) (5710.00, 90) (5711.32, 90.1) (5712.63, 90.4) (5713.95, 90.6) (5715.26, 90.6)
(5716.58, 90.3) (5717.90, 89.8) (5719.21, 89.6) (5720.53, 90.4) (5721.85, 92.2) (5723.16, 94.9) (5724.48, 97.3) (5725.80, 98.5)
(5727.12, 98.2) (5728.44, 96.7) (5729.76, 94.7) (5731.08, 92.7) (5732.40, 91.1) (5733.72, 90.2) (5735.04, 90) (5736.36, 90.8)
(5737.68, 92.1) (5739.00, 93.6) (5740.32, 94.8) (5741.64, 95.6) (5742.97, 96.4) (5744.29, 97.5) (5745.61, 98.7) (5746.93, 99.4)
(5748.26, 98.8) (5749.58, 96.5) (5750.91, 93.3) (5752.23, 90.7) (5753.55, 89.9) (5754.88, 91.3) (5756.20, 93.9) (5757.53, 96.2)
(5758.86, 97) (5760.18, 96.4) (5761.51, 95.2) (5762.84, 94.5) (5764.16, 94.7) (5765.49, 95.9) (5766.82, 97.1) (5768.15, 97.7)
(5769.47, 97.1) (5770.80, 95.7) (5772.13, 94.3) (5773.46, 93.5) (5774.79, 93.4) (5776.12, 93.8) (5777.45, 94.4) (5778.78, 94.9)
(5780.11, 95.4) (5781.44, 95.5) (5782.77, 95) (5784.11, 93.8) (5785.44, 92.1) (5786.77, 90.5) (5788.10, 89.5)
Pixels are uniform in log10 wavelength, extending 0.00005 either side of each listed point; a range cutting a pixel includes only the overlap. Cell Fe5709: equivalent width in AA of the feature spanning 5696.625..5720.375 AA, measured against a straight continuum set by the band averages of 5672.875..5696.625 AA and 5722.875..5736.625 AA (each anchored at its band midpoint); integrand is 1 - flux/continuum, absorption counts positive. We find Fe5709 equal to 1.01 AA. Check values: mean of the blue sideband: 94.9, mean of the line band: 90.5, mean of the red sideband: 94.1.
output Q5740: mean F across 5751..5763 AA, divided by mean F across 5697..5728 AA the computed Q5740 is 1.02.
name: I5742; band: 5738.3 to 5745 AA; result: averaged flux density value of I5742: 95.6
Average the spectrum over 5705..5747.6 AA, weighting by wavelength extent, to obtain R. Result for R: 93.1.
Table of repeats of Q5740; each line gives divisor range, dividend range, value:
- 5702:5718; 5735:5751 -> 1.05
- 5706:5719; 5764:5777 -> 1.06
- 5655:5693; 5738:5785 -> 1.04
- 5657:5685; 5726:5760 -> 1.05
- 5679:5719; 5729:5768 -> 1.02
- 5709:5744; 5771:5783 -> 1.02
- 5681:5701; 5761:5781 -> 1.02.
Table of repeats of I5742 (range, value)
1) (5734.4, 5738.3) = 91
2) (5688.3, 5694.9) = 94.1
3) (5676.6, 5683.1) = 94.5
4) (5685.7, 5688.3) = 98.3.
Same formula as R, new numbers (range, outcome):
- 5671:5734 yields 93.1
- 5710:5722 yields 90.3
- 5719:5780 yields 94.6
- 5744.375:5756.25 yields 94.9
